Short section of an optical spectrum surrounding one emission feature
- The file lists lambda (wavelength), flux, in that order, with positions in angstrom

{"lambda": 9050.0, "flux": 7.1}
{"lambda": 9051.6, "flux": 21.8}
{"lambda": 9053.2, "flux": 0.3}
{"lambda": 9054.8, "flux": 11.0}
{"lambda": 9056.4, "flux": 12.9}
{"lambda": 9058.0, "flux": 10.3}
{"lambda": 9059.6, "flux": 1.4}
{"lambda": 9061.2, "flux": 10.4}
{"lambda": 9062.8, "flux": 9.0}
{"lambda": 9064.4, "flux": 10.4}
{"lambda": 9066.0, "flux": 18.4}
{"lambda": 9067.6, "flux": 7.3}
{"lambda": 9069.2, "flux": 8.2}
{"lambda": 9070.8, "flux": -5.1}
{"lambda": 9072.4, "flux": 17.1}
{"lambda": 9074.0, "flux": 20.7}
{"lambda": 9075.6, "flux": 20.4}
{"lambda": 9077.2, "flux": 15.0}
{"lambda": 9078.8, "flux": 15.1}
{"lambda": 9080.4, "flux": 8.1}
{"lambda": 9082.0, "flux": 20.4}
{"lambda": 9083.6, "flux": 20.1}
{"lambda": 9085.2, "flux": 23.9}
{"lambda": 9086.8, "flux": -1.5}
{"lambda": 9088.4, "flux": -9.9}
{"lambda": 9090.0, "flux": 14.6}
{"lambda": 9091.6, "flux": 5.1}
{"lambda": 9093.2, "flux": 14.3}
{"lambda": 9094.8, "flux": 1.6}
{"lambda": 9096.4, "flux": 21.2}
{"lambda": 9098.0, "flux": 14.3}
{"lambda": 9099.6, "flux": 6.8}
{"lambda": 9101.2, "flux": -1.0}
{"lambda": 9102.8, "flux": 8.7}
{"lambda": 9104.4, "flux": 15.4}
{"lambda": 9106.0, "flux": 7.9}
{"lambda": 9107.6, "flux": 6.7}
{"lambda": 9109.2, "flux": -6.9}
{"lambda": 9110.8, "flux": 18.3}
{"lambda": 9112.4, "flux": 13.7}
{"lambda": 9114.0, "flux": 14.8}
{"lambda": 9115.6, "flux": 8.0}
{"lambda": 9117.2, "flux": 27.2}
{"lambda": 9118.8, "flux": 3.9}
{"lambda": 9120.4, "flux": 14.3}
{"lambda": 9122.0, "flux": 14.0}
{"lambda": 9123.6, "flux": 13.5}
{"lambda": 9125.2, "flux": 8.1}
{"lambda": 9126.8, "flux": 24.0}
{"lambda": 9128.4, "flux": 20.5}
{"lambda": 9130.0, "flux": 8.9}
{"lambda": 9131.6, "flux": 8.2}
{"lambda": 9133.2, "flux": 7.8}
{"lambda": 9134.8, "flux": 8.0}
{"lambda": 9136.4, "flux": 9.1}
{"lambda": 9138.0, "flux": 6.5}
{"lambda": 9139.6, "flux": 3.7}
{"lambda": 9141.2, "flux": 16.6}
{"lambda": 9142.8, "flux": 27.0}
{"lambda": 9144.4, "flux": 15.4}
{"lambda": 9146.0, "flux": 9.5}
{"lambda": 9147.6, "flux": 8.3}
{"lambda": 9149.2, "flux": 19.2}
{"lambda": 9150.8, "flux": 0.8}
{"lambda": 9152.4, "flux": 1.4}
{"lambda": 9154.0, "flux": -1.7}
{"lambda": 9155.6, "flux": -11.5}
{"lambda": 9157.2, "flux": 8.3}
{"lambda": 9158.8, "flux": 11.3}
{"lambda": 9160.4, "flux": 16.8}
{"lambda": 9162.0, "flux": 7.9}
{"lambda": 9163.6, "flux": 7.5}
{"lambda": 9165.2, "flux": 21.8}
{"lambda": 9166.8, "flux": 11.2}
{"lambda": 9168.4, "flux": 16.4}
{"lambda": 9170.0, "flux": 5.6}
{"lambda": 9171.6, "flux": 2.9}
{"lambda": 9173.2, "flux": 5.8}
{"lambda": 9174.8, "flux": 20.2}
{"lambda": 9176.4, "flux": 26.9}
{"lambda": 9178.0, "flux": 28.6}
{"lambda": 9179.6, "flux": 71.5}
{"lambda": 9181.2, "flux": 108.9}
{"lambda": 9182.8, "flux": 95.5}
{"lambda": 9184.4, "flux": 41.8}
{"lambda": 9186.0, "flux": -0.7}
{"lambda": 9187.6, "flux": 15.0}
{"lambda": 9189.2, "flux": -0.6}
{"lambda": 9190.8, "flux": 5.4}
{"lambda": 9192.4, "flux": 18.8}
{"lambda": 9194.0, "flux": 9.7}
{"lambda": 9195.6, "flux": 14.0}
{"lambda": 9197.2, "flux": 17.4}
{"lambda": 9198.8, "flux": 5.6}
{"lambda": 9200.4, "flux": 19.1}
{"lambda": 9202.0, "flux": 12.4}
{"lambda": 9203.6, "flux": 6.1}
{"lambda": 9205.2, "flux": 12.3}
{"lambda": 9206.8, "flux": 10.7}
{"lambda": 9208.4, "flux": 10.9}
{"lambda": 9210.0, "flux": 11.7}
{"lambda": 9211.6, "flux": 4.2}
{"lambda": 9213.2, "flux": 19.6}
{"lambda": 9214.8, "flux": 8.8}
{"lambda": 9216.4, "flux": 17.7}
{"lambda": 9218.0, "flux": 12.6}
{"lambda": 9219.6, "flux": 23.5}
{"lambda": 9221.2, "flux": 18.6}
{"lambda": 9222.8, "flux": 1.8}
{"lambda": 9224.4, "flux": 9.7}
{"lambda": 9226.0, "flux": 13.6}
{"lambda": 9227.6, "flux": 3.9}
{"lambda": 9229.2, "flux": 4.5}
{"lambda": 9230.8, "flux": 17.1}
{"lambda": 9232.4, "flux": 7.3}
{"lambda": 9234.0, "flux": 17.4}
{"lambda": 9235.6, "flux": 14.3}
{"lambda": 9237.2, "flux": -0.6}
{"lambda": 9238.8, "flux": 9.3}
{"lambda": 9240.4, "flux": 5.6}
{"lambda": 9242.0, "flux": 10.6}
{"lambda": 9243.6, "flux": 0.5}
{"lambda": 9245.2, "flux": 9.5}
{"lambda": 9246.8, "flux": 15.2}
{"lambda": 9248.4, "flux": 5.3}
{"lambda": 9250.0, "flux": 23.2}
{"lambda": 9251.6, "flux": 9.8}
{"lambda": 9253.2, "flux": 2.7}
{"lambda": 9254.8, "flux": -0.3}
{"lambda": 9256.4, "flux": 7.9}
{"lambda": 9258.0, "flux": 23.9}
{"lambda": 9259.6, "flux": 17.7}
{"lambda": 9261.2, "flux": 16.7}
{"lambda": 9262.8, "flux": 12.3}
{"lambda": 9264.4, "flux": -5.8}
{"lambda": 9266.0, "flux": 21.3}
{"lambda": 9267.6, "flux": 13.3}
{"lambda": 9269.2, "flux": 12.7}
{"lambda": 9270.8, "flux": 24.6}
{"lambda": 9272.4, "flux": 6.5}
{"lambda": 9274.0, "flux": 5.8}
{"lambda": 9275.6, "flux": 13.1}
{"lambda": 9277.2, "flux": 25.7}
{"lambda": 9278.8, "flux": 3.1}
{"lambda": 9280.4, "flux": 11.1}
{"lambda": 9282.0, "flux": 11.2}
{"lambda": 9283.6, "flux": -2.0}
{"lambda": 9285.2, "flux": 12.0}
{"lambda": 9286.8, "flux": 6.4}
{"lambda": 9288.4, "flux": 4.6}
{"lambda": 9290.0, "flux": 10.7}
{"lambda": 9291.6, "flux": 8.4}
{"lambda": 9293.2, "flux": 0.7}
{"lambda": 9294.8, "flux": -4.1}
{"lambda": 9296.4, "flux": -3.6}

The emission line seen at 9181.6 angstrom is H-beta 4861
